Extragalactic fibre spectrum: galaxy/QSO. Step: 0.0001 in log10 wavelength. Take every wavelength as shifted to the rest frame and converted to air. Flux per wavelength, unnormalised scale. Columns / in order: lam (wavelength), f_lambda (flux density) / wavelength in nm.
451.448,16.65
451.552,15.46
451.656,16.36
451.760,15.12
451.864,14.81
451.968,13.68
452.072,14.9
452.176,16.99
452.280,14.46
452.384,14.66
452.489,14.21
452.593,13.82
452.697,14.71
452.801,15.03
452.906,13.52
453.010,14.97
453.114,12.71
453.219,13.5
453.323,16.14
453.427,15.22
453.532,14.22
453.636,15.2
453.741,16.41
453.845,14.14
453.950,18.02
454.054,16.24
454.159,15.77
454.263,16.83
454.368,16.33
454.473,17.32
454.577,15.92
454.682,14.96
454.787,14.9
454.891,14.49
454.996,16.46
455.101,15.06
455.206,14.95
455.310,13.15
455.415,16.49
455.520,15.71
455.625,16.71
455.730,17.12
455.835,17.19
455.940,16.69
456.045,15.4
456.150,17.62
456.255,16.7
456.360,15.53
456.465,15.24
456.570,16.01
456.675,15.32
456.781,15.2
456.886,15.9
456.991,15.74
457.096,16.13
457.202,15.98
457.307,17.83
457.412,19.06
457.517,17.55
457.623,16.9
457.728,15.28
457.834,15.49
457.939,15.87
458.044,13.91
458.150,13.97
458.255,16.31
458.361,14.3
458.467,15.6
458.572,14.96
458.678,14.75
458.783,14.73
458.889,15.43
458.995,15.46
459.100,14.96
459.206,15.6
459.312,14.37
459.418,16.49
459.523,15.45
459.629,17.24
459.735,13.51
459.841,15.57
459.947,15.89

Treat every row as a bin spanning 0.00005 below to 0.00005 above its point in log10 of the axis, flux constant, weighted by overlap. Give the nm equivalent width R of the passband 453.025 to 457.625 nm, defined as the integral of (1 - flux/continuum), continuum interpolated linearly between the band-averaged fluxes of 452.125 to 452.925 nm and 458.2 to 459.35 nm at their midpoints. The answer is -0.30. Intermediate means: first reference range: 14.7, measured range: 15.9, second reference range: 15.1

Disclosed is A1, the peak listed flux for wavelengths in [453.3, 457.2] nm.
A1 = 18.02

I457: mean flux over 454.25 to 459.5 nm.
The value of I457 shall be 15.8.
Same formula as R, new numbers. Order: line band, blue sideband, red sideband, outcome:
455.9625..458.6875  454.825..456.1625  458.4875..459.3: -0.08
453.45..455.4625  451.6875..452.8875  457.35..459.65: -0.08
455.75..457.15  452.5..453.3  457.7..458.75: -0.13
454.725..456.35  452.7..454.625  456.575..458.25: -0.02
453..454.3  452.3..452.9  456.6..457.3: -0.05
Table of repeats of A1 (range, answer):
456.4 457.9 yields 19.06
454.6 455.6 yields 16.49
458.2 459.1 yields 16.31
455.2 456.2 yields 17.62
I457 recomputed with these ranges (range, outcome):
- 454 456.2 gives 16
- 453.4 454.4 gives 15.8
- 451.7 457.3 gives 15.5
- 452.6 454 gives 14.9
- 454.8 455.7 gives 15.4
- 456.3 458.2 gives 15.9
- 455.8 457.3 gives 16.1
